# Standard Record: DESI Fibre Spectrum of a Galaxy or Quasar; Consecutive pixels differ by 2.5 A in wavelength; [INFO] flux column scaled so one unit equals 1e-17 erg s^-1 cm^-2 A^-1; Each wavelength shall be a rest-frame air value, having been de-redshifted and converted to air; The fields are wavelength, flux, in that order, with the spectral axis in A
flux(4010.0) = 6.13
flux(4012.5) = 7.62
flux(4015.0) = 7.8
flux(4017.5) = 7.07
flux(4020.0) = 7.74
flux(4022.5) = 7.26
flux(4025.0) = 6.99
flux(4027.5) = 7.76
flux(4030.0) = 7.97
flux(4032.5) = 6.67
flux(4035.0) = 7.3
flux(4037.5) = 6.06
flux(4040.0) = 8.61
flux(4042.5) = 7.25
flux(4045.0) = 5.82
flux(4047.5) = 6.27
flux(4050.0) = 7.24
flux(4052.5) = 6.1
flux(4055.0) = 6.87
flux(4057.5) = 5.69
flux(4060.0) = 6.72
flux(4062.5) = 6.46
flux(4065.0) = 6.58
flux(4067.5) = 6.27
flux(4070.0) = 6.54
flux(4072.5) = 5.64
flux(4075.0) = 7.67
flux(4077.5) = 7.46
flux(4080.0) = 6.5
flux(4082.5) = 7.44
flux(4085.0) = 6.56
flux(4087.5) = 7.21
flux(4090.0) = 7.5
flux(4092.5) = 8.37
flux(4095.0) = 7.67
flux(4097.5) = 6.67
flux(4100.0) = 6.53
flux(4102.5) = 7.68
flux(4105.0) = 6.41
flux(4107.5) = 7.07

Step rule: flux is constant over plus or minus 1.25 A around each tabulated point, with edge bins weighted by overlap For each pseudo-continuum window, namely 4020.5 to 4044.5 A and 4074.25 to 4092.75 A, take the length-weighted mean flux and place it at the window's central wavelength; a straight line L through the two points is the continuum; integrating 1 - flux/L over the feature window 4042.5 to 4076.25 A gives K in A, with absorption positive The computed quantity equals 3.70 A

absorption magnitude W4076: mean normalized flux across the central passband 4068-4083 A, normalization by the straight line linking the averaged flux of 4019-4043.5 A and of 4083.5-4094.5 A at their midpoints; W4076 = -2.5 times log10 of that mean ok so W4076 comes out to 0.09 mag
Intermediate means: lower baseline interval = 7.36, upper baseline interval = 7.43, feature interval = 6.82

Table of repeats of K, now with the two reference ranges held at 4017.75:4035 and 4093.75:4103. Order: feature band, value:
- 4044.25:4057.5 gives 1.58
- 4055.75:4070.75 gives 1.75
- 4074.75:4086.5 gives 0.13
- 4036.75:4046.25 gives 0.43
